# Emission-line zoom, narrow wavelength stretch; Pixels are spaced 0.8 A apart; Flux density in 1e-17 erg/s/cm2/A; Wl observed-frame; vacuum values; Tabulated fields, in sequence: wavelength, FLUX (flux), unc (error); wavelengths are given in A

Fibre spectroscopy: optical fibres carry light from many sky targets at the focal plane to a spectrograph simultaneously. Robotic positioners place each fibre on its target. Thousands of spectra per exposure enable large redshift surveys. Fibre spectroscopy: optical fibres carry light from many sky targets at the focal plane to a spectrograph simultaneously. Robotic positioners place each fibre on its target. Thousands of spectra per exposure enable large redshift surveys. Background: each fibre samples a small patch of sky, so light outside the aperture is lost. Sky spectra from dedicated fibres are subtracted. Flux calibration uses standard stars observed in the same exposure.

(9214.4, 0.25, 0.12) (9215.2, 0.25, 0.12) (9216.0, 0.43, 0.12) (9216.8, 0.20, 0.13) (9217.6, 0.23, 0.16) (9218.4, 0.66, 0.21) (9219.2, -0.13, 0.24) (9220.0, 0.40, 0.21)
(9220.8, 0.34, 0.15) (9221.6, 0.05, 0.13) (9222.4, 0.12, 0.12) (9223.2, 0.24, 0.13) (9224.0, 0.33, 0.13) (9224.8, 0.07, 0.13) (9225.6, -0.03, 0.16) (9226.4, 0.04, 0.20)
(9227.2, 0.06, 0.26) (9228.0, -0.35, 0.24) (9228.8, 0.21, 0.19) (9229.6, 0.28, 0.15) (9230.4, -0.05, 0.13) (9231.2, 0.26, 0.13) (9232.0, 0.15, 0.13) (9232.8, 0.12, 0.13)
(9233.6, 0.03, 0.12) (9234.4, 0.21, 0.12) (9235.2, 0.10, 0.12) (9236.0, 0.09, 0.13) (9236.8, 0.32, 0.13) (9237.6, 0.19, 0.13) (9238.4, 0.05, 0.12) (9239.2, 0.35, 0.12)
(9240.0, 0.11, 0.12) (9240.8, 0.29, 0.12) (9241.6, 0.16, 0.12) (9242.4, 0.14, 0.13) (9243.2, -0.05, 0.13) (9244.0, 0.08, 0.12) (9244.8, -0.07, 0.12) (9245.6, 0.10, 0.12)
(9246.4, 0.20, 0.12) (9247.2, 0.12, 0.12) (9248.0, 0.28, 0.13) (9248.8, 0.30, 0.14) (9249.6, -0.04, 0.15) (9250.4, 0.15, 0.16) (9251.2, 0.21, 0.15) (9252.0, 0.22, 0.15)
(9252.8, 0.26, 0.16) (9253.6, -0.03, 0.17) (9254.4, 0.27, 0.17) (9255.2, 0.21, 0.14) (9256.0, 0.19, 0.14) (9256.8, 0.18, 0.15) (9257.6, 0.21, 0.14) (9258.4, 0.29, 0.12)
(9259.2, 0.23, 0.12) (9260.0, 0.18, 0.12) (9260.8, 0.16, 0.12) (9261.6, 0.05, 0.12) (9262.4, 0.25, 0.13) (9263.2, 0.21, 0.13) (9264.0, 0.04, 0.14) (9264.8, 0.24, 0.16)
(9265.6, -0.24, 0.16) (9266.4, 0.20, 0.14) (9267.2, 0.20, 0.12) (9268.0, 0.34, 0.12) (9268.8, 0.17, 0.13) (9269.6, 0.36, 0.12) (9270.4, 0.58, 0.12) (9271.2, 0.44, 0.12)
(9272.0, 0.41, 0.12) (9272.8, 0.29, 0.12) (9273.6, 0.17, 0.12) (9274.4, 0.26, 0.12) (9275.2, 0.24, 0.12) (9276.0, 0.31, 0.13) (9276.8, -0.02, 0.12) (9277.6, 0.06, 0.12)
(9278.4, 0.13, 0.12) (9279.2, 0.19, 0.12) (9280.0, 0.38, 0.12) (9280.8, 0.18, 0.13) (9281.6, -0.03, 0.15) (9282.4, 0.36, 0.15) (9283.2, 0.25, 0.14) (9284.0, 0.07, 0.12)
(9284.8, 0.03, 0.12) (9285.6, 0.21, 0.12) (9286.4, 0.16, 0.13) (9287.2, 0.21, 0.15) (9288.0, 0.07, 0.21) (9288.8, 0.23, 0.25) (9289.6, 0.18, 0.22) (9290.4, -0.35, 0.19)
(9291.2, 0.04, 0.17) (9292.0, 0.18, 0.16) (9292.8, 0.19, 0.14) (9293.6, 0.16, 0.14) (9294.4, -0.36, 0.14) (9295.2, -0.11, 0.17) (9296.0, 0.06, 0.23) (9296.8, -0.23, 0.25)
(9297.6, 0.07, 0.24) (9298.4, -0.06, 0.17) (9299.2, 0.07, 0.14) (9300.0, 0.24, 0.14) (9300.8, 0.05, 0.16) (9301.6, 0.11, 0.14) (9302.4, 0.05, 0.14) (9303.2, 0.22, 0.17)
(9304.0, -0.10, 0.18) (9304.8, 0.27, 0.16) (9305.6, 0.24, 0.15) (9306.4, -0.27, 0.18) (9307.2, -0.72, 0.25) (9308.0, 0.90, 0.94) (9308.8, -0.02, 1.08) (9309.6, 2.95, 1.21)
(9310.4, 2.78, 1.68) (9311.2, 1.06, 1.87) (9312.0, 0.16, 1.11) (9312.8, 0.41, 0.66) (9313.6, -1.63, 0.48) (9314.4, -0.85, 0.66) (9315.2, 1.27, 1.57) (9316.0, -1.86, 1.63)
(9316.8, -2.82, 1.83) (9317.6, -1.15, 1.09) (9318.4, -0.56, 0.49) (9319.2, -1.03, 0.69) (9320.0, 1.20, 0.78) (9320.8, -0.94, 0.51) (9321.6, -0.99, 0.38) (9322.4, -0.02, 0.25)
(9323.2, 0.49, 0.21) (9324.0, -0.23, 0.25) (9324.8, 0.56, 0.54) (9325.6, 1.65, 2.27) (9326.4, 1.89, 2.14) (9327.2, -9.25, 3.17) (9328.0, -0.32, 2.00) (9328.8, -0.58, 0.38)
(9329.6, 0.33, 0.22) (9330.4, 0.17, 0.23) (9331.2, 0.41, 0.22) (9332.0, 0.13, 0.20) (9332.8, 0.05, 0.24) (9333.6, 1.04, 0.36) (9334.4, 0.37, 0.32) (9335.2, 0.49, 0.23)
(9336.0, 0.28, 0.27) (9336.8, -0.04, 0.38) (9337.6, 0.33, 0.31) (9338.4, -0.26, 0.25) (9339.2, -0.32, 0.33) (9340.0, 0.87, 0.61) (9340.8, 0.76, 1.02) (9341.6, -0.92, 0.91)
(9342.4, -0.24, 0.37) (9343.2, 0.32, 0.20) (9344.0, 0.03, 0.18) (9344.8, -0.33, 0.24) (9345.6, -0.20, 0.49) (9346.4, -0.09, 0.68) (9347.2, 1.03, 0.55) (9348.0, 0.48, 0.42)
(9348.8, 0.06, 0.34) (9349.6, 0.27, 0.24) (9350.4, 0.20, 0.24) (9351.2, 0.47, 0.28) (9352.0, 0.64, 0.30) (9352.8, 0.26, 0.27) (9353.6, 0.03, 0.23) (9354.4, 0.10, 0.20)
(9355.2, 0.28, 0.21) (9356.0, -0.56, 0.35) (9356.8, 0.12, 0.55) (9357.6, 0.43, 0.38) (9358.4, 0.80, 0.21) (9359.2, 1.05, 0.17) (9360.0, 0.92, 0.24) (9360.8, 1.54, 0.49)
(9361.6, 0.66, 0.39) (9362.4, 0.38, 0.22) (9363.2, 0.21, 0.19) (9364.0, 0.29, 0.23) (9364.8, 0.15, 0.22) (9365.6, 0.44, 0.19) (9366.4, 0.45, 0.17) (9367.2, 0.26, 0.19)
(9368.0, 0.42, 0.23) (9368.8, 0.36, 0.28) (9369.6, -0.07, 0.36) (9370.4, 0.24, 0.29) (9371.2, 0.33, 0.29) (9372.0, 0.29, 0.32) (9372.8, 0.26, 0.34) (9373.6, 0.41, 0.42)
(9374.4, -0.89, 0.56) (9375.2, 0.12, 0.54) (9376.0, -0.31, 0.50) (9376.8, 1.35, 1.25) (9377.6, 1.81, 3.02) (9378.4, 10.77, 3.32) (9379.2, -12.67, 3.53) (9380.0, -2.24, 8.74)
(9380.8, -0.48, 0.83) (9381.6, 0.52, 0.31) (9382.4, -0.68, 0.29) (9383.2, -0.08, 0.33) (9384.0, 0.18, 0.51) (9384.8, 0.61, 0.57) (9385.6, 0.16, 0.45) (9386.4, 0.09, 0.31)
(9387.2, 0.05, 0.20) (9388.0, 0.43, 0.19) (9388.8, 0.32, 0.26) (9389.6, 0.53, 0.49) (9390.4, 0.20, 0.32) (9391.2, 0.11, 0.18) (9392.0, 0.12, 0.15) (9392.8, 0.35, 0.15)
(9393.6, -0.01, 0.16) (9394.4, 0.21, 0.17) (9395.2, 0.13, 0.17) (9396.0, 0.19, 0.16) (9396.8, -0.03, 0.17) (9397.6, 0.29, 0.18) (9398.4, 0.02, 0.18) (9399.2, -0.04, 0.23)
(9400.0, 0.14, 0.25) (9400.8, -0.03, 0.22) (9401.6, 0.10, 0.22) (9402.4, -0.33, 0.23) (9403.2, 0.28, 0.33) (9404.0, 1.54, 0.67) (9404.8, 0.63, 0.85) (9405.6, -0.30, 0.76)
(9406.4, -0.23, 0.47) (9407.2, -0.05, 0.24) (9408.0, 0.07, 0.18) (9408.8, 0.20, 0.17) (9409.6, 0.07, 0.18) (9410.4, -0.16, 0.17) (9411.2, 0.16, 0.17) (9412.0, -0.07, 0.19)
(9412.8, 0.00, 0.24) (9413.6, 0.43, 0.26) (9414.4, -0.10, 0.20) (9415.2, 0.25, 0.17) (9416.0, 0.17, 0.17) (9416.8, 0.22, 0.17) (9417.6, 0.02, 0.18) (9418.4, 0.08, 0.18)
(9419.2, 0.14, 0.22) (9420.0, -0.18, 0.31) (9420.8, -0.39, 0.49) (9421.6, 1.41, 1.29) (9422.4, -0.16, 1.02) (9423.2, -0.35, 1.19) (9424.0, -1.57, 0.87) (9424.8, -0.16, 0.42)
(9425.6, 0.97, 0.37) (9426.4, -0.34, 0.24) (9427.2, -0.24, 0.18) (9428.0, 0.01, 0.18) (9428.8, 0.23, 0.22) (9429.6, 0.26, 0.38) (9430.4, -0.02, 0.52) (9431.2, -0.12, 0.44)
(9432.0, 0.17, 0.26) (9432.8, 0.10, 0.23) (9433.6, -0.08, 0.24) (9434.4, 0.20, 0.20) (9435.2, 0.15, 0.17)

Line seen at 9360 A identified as [O III]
